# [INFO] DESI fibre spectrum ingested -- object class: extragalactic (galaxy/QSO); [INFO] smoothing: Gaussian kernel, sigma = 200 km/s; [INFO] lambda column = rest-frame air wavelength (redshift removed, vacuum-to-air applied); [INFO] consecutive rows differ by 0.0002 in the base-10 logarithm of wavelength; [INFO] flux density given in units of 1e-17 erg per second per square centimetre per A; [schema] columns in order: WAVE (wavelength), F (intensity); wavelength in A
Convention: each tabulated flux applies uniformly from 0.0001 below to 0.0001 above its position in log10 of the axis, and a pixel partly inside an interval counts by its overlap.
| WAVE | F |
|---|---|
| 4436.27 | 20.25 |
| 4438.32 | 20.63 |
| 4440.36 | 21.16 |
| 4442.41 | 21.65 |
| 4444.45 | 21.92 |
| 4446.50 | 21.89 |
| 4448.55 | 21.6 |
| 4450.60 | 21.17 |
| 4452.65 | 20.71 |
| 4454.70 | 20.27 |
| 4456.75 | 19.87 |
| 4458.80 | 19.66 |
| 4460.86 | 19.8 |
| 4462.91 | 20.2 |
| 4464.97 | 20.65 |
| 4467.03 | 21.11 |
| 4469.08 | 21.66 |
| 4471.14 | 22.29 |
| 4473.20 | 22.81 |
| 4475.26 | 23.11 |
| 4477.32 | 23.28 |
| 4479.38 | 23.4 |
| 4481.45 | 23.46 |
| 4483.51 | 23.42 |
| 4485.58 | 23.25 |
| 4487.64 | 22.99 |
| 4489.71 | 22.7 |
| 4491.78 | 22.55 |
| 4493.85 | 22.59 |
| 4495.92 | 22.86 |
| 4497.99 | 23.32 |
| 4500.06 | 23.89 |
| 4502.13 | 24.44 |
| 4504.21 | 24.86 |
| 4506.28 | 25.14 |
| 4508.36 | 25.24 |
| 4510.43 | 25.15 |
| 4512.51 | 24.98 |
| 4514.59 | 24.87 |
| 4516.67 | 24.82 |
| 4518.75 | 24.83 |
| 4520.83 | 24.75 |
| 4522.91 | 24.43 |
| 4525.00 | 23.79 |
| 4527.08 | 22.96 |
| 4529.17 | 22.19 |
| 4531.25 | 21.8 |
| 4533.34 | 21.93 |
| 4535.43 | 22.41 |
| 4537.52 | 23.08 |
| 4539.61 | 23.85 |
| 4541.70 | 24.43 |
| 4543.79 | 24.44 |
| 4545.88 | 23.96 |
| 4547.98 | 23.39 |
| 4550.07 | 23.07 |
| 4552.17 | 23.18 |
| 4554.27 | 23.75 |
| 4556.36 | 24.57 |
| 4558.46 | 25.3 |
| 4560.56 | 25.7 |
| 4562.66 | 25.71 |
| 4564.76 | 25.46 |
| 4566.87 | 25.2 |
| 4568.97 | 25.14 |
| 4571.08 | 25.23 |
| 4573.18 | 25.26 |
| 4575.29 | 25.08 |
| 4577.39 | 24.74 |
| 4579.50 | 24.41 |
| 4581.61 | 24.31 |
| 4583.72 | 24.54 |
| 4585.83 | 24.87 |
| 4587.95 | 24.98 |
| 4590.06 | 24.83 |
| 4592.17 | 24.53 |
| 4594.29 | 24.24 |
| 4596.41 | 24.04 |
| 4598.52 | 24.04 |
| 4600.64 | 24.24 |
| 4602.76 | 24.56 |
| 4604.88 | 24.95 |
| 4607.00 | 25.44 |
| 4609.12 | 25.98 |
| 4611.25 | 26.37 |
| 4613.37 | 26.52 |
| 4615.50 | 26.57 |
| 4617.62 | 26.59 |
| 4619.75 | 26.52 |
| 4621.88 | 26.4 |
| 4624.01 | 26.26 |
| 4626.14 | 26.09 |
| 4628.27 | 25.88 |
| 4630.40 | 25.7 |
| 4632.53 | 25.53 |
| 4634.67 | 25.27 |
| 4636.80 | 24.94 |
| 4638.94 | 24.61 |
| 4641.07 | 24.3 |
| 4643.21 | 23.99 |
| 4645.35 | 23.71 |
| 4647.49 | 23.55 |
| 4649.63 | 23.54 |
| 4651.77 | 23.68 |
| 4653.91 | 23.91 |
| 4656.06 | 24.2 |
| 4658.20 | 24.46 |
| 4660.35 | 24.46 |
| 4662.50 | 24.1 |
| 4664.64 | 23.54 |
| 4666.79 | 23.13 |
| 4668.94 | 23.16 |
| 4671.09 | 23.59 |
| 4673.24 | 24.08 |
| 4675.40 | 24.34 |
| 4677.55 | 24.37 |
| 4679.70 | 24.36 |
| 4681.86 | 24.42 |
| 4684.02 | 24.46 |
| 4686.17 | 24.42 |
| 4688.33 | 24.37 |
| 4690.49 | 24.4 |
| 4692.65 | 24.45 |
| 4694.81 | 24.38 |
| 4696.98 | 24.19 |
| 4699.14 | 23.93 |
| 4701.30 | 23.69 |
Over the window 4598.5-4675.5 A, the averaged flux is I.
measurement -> 24.8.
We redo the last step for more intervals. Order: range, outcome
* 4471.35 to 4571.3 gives 23.9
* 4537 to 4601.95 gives 24.5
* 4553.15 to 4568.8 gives 25.1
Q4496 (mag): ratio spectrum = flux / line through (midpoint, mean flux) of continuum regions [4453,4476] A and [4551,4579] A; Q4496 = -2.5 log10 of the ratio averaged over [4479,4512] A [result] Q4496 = -0.07 mag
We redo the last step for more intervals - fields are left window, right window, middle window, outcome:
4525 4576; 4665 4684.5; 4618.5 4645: -0.06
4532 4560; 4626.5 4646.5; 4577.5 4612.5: -0.02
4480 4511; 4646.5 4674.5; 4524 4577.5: -0.01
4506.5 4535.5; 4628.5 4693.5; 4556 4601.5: -0.03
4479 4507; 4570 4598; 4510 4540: 0.01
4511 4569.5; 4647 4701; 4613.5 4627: -0.10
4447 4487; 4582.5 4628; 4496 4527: -0.07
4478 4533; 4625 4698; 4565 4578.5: -0.05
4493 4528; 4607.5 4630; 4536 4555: 0.06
